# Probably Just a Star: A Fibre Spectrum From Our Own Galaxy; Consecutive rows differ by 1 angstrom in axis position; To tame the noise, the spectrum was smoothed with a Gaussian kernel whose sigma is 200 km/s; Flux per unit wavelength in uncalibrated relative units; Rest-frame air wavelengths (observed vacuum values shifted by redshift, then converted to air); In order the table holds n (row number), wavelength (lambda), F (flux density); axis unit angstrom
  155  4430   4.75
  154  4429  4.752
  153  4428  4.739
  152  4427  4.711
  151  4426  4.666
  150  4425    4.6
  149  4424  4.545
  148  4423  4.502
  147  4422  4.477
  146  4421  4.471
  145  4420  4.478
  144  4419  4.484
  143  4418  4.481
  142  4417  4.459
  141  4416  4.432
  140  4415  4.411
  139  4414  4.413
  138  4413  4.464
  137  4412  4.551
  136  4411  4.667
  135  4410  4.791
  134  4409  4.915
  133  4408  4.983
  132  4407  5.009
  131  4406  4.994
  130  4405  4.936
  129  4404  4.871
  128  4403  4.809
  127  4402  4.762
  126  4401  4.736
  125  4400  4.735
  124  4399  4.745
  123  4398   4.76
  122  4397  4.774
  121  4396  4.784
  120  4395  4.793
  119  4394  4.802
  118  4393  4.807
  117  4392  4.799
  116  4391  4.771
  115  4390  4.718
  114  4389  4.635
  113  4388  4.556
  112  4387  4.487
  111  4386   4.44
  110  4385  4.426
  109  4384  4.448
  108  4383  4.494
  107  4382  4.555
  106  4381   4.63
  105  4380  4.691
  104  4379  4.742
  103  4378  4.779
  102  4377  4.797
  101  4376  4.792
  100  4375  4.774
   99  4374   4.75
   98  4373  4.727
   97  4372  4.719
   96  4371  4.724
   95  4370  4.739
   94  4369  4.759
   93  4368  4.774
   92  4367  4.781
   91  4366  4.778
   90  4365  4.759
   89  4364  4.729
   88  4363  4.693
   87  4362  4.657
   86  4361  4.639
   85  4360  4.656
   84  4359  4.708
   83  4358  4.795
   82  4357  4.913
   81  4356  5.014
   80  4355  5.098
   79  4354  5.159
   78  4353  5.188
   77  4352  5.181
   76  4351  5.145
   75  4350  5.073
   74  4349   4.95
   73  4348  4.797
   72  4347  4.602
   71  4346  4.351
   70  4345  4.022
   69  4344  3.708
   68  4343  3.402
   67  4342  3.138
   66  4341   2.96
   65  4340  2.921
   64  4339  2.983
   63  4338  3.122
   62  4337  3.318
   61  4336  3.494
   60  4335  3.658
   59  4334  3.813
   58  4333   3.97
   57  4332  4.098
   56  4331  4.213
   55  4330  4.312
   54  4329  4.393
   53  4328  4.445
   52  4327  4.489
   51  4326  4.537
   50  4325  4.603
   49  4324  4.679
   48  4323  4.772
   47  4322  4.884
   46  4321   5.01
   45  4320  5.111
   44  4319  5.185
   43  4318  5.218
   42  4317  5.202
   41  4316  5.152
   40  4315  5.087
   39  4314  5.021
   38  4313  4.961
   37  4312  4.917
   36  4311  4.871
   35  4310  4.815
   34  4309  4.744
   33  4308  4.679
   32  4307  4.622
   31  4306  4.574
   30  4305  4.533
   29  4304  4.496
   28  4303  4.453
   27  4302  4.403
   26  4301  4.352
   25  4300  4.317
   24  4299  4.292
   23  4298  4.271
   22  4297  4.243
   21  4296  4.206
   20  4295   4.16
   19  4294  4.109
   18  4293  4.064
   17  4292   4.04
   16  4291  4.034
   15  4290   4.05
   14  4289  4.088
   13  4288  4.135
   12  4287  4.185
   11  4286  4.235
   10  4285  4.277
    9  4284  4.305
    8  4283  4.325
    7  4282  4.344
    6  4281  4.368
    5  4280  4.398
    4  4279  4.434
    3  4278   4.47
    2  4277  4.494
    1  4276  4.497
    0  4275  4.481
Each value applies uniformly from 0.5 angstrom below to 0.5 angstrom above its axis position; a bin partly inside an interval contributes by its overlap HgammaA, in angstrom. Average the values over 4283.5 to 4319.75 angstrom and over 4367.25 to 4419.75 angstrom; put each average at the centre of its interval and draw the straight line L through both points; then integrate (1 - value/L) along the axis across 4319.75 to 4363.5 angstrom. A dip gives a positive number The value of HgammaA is 2.3 angstrom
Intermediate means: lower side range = 4.51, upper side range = 4.69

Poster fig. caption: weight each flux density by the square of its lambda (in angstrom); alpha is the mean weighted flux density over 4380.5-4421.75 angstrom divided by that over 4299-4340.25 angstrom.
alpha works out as 1.1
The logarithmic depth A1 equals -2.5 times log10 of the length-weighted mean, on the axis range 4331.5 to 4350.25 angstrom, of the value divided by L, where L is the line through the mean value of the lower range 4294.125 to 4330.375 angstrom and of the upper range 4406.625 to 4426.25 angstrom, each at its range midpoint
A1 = 0.219 mag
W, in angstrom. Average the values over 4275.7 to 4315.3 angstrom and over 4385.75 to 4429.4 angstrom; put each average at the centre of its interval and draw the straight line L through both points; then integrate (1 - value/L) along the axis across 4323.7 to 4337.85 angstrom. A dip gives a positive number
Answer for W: 1.2 angstrom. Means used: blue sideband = 4.42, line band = 4.11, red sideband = 4.68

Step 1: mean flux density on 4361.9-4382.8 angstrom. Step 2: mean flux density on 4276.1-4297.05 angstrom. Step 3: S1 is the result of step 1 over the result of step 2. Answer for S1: 1.11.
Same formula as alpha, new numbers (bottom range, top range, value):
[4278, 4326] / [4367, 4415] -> 1.08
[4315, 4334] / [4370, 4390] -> 1.02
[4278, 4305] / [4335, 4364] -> 1.04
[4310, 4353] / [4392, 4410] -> 1.14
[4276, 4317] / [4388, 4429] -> 1.11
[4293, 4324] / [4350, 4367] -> 1.07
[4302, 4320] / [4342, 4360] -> 0.98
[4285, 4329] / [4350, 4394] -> 1.07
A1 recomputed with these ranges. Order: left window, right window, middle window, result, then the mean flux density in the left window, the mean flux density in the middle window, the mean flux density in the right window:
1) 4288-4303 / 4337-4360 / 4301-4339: -0.066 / 4.19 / 4.51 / 4.31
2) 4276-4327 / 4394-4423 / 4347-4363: -0.070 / 4.53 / 4.91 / 4.68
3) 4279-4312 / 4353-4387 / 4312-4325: -0.122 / 4.35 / 5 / 4.73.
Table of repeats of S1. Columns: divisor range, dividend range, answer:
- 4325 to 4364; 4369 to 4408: 1.10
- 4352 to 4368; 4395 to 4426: 0.96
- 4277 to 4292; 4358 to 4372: 1.11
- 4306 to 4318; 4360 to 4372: 0.96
